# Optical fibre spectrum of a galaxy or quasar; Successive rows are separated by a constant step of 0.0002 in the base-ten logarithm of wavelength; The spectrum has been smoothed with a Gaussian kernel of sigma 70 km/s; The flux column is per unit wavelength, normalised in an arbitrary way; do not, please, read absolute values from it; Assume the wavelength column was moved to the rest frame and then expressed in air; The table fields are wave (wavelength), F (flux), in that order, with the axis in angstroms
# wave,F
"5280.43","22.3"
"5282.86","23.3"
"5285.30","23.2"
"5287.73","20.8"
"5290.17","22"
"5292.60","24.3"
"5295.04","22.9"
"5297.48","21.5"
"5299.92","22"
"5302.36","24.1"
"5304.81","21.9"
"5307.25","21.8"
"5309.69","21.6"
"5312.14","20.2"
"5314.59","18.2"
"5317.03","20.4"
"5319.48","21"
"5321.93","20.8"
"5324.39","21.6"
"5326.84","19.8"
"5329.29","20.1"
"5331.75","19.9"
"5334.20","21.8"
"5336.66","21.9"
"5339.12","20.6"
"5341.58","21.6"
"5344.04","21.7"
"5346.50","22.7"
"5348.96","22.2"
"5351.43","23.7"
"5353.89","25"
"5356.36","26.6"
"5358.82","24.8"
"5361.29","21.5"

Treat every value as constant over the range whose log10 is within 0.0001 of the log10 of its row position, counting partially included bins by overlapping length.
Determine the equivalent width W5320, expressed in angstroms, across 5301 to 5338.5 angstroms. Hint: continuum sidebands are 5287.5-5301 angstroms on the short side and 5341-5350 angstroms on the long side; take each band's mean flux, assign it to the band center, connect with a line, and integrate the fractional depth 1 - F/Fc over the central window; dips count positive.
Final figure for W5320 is 2.1 angstroms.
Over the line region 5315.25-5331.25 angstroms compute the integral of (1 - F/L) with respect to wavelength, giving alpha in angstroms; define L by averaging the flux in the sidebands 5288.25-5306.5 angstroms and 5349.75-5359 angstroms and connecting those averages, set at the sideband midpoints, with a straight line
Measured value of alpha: 2.1 angstroms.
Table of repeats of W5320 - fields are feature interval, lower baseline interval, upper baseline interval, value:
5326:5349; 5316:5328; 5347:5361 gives 1.23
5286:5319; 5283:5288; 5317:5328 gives 0.04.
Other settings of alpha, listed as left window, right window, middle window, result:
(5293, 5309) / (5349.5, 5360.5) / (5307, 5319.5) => 1.4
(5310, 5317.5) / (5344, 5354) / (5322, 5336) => 0.3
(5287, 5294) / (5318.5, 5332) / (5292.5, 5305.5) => -0.4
